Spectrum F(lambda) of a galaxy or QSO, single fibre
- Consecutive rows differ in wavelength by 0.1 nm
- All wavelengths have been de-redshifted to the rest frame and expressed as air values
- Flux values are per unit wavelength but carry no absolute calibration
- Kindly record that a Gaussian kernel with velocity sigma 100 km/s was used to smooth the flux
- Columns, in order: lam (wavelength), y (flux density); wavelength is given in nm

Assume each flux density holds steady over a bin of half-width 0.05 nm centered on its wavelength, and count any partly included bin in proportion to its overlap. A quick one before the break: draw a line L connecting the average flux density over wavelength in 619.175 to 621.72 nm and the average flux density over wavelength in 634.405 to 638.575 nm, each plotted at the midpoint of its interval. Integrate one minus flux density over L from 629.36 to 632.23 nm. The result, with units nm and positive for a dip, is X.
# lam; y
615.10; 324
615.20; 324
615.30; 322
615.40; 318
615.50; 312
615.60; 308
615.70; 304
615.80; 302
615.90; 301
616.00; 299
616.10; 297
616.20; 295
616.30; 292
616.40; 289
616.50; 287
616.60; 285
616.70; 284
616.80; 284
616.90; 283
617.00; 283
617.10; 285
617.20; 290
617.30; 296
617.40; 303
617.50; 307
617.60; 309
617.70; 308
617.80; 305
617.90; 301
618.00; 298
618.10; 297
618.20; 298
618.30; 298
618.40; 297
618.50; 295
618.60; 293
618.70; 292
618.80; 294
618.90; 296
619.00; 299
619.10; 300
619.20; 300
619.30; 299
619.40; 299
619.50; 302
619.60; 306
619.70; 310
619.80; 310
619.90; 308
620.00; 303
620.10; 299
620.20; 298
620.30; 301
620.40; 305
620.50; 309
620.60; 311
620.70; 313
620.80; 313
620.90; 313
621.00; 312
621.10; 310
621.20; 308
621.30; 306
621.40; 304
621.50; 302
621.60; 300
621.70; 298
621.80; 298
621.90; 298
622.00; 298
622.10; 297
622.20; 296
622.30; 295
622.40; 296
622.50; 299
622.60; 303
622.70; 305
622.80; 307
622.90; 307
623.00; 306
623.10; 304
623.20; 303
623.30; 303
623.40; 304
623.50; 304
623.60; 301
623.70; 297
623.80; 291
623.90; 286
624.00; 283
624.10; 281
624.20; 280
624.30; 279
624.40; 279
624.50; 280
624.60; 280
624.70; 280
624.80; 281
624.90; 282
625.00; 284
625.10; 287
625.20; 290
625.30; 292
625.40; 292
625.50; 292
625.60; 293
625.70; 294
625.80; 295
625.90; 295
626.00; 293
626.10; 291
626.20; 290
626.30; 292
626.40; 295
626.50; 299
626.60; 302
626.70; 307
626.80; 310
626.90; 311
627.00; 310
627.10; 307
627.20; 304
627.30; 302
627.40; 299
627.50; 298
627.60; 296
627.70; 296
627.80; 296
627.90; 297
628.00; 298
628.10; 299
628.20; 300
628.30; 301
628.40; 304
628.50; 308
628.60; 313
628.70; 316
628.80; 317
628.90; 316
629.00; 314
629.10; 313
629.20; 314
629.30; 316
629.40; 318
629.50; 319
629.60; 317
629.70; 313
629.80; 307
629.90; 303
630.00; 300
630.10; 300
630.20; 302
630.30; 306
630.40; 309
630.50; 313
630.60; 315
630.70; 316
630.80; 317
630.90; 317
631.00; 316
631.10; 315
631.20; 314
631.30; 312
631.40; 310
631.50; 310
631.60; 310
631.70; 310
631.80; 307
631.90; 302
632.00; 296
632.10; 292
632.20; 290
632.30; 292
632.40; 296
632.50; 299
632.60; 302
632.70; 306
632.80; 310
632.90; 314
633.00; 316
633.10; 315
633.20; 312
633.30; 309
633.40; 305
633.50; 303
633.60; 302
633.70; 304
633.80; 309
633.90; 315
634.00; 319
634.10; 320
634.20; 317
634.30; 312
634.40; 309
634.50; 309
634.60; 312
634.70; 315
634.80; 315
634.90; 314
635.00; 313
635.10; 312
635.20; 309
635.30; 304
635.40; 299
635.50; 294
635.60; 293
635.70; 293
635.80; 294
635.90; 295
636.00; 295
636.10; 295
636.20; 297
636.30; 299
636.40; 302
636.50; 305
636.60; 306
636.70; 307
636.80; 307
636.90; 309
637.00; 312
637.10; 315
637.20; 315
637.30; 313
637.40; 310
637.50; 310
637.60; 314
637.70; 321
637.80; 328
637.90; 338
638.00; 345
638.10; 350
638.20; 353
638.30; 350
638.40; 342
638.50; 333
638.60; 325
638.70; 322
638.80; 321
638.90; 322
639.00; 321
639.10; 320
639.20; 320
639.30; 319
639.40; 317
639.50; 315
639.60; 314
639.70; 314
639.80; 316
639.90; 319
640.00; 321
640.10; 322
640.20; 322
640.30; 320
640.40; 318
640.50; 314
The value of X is 0.014 nm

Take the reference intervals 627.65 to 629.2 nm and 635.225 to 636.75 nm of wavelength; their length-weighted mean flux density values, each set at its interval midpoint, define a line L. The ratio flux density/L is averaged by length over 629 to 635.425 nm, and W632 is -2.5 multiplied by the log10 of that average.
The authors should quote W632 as -0.02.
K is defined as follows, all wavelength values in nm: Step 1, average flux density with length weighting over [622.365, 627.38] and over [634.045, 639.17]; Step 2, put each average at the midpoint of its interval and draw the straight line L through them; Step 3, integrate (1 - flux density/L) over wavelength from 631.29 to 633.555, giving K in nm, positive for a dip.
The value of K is 0.02 nm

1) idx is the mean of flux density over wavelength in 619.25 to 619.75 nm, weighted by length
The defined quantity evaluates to 303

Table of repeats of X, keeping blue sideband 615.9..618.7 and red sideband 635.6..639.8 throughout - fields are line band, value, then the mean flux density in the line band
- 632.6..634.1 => 0.01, 310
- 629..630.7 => -0.01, 311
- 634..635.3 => 0.00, 313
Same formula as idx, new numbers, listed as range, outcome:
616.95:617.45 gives 291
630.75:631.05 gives 317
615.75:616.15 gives 300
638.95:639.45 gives 319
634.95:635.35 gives 310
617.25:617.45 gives 299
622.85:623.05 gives 306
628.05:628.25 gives 300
